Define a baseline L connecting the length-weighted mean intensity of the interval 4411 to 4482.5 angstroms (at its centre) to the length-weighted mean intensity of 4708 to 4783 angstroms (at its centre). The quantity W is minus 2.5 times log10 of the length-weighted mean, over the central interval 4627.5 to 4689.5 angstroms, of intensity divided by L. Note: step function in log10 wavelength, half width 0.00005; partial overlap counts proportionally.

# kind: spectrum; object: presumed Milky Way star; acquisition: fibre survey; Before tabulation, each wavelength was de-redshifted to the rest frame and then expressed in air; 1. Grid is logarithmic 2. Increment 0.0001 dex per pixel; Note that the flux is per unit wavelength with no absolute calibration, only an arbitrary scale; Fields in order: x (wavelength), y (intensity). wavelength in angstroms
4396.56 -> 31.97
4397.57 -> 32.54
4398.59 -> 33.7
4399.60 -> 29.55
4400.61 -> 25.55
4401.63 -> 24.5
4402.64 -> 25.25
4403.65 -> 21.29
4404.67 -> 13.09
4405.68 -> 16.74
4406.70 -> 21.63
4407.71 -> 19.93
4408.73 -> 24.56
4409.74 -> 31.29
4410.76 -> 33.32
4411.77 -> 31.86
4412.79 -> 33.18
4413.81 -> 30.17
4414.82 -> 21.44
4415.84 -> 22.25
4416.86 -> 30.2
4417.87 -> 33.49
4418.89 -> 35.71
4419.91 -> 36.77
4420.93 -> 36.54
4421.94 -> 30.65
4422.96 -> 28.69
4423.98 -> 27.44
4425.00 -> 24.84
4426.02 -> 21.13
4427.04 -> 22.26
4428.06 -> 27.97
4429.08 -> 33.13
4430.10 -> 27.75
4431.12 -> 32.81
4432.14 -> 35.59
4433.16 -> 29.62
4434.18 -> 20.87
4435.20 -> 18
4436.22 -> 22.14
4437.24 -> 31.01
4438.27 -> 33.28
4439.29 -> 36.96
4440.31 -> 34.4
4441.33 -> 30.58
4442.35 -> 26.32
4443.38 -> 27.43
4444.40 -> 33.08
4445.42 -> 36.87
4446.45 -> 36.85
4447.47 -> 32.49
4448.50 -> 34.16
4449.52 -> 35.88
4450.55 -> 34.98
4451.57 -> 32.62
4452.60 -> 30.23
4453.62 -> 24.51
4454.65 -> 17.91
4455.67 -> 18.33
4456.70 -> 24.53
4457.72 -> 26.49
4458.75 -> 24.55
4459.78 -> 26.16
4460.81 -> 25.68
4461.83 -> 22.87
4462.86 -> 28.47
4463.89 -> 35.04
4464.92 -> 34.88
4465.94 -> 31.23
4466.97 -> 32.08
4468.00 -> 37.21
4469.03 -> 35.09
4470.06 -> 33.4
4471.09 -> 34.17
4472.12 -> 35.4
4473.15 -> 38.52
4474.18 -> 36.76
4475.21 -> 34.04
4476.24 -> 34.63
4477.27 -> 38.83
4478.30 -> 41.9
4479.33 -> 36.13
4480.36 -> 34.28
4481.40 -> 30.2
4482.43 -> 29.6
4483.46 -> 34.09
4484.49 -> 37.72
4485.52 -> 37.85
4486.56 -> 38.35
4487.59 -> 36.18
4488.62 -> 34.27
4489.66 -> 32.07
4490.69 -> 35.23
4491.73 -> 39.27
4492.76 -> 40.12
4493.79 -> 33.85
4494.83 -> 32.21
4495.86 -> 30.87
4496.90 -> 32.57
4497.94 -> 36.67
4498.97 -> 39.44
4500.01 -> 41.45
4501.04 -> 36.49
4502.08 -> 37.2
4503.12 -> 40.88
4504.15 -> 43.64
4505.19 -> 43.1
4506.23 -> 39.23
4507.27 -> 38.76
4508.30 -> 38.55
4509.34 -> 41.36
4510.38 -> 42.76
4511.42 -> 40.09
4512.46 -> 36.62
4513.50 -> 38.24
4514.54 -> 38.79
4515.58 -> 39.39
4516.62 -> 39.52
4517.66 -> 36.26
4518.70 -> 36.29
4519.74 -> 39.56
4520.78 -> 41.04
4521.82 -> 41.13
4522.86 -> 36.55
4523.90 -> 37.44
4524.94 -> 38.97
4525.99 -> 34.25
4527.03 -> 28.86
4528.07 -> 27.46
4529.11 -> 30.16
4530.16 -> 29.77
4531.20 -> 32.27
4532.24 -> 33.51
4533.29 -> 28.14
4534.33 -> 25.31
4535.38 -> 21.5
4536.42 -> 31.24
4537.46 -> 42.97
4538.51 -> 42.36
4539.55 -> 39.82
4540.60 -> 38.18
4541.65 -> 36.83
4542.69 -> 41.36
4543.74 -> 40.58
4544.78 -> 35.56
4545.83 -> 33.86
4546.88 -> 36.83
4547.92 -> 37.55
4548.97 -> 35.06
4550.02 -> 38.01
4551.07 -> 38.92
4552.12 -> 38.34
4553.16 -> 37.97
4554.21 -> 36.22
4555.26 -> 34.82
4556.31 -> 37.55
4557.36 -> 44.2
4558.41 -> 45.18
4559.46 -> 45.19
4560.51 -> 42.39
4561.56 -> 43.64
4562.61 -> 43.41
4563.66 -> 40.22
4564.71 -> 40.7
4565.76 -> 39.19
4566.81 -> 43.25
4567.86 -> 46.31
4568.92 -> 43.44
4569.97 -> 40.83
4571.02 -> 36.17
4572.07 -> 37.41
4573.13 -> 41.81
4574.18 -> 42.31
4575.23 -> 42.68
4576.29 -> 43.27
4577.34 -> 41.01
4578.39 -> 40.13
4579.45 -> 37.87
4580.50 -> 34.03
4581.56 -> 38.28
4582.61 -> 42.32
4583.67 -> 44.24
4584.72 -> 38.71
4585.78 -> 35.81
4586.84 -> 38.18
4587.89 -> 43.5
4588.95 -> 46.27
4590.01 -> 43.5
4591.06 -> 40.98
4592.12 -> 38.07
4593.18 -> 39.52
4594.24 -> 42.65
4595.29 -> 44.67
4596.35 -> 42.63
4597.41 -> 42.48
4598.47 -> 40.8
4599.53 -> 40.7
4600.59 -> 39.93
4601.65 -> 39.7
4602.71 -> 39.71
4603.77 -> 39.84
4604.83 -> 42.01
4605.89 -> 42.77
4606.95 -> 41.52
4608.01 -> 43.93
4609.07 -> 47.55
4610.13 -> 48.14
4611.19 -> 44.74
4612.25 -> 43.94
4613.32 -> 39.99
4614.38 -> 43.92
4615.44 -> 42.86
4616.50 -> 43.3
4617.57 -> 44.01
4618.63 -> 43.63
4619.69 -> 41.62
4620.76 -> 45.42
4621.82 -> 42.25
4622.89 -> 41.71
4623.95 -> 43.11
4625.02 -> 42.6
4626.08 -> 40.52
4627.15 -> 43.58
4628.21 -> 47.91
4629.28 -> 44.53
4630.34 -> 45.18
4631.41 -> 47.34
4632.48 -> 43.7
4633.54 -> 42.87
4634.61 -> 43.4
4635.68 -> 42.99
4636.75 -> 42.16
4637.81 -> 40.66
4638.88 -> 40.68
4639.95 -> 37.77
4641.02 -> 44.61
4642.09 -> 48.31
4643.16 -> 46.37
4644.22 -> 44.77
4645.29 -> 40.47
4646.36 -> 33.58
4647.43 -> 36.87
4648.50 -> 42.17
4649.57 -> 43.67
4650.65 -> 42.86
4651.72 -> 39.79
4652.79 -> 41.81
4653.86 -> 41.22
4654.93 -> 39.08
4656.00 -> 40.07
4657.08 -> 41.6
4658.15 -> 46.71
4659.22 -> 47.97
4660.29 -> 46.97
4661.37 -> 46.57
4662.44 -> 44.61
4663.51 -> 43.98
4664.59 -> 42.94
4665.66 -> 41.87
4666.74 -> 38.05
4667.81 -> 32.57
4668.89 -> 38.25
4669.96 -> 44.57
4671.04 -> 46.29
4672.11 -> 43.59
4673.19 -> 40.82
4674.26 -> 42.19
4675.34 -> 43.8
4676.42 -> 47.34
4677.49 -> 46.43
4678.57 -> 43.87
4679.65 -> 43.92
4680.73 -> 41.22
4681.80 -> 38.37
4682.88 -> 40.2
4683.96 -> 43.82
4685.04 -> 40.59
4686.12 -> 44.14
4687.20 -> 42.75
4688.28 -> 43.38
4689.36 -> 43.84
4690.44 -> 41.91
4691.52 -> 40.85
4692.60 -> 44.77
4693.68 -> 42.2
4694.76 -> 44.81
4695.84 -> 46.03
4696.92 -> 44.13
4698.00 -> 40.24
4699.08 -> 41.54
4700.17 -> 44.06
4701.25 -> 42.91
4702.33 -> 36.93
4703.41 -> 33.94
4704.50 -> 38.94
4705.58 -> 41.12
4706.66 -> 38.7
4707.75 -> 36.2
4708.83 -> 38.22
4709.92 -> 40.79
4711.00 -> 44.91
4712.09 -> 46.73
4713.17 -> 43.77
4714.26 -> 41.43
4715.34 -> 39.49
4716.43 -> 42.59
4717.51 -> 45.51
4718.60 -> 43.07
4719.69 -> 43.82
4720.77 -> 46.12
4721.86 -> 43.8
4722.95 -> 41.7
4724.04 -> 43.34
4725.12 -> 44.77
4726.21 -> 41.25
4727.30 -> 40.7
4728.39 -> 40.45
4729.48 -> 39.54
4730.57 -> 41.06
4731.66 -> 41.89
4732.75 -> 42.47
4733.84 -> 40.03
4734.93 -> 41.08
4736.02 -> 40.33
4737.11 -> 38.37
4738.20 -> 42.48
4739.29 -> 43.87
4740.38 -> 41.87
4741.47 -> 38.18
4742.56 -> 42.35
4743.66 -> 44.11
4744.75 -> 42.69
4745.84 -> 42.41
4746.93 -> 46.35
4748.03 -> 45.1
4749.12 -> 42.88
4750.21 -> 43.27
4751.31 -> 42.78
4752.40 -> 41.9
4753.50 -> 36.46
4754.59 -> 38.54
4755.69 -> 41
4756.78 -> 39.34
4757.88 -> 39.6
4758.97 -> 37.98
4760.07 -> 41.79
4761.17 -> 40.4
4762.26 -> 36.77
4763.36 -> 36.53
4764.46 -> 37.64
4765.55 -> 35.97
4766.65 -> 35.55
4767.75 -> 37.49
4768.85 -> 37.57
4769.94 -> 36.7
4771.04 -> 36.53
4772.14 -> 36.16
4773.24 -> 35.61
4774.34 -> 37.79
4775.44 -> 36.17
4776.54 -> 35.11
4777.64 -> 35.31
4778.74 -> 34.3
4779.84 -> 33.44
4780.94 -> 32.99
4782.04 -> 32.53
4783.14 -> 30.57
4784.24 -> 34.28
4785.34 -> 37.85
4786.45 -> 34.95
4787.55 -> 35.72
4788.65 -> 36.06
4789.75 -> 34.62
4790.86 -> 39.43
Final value -0.15 mag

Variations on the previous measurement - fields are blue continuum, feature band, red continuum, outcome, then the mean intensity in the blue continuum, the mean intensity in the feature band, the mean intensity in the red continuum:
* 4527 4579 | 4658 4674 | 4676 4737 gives -0.05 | 38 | 43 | 42.1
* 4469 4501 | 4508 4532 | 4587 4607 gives 0.02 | 35.7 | 36.7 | 41.6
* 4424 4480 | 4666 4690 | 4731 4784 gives -0.15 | 30.6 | 42.3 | 38.9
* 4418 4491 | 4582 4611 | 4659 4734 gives -0.11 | 31.4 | 41.9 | 42.3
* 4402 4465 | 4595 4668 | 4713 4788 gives -0.20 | 28.3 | 42.7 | 39.6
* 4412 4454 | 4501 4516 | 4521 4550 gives -0.18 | 30.1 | 39.8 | 34.8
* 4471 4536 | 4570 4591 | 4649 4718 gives -0.05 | 36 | 40.4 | 42.3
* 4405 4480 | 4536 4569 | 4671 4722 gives -0.12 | 30.1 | 39.7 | 42.4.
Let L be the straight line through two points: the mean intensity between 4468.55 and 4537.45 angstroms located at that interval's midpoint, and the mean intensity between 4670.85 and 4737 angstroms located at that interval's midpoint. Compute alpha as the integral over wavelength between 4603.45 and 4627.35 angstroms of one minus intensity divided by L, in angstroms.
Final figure -2.3 angstroms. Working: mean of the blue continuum 36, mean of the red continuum 42.2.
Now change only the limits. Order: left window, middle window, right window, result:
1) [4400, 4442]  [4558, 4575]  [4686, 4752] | -3.5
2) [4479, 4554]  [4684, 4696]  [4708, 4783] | -1.2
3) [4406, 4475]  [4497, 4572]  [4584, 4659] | -3.5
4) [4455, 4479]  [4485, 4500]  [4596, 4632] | -1.0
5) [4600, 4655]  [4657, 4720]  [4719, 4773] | -1.2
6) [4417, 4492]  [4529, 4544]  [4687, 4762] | 0.2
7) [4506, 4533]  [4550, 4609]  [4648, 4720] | -3.4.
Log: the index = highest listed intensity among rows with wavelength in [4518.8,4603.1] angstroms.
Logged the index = 46.31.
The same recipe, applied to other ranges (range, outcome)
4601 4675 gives 48.31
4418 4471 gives 37.21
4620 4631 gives 47.91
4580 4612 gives 48.14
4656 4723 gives 47.97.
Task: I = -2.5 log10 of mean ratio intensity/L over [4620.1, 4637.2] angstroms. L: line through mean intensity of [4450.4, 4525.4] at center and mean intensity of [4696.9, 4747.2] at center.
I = -0.12 mag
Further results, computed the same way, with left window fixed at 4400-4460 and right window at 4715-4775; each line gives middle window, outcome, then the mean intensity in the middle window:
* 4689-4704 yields -0.09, 42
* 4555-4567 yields -0.24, 41.8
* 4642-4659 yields -0.13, 41.8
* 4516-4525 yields -0.21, 38.5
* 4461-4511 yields -0.18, 36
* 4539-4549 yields -0.16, 37.7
